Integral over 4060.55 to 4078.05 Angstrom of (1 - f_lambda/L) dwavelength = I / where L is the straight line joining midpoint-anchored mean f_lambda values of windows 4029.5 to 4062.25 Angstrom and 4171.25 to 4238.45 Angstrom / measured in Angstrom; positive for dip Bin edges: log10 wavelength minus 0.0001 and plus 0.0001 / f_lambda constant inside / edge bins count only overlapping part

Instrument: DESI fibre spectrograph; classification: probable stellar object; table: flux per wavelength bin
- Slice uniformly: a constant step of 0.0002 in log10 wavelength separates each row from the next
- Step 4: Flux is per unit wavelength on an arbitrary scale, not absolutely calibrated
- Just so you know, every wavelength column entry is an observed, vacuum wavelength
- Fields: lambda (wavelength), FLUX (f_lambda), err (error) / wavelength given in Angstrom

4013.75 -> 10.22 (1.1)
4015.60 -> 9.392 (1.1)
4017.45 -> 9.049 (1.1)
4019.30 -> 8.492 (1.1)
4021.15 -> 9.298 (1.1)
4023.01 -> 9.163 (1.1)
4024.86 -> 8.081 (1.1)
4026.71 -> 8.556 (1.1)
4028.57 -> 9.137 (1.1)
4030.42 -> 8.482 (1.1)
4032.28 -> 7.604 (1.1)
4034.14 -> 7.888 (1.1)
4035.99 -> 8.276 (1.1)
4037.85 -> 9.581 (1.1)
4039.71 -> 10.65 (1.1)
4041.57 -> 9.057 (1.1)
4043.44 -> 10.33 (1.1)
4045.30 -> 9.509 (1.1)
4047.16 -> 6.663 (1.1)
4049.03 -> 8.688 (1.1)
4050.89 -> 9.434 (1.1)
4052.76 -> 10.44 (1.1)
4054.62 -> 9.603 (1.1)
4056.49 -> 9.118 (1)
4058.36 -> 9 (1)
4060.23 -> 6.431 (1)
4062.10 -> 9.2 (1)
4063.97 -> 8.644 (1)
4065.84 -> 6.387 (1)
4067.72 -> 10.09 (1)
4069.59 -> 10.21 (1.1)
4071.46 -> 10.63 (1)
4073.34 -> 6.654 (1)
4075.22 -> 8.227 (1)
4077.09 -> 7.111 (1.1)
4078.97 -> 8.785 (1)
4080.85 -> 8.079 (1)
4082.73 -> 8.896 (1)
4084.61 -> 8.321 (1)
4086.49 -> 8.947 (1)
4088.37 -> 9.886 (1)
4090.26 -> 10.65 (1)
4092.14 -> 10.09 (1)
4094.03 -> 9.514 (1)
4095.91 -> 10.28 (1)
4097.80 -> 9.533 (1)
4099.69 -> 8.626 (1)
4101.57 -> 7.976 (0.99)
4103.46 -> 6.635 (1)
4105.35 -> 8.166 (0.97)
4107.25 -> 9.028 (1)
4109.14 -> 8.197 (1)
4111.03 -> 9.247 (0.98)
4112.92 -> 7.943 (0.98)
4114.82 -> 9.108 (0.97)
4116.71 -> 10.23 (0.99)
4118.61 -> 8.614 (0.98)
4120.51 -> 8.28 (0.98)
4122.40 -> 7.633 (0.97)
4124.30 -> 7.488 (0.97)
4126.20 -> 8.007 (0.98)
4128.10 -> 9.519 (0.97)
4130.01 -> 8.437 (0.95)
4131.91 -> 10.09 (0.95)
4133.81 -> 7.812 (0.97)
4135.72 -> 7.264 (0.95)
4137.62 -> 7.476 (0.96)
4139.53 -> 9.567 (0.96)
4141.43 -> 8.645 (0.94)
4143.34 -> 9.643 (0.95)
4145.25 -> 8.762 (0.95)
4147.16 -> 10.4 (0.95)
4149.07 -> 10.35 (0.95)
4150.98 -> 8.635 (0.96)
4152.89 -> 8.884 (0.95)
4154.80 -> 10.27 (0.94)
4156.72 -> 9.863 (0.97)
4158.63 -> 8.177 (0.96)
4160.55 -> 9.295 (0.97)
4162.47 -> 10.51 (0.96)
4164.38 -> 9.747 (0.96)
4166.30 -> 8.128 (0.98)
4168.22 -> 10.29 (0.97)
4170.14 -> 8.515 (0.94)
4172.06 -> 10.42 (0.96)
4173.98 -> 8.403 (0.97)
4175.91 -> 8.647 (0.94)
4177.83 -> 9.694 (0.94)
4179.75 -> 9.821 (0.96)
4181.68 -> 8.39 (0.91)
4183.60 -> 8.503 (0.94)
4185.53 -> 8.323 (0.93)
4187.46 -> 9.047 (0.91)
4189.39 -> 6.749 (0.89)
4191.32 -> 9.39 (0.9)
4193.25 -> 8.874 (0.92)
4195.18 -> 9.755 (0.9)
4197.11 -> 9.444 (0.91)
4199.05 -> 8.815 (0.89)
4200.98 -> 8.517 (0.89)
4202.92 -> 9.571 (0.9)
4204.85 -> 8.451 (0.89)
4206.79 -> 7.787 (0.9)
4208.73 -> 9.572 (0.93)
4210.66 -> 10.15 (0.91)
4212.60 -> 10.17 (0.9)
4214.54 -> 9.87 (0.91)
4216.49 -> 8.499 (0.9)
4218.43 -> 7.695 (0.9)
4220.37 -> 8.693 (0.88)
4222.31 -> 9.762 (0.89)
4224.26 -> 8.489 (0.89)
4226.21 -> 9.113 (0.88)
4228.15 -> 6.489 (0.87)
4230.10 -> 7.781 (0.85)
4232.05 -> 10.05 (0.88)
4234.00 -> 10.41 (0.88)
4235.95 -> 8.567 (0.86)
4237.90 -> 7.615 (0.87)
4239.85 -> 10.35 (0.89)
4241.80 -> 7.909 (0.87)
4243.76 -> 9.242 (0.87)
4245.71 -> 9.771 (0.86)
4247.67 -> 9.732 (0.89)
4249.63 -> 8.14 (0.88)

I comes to 0.8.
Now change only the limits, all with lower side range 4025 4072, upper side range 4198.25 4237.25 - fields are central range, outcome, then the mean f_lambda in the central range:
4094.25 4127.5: 1.3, 8.56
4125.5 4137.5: 0.6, 8.46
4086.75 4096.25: -1.1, 9.99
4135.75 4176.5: -1.4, 9.23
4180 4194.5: 0.6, 8.56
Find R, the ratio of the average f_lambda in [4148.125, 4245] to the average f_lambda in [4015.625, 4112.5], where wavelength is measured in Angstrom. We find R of 1.0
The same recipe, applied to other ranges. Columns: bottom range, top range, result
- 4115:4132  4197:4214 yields 1.06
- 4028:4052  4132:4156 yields 1.02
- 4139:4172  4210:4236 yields 0.95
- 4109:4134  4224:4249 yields 1.03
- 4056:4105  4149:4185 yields 1.06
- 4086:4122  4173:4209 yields 0.98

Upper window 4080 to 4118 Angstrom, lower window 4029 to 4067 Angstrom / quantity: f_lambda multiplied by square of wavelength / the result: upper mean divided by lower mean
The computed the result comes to 1.0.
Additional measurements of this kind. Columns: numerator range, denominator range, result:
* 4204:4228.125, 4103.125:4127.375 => 1.11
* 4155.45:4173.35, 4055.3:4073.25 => 1.13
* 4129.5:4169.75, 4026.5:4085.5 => 1.10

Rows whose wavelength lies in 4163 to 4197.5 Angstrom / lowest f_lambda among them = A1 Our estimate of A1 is 6.749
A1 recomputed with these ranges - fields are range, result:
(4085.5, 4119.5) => 6.635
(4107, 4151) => 7.264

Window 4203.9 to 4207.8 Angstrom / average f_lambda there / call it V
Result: 8.12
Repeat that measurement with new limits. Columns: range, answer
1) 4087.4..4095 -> 10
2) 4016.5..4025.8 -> 8.82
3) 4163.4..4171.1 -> 9.18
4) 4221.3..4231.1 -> 8.33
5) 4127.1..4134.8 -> 8.94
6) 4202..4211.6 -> 9.11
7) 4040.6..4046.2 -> 9.63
